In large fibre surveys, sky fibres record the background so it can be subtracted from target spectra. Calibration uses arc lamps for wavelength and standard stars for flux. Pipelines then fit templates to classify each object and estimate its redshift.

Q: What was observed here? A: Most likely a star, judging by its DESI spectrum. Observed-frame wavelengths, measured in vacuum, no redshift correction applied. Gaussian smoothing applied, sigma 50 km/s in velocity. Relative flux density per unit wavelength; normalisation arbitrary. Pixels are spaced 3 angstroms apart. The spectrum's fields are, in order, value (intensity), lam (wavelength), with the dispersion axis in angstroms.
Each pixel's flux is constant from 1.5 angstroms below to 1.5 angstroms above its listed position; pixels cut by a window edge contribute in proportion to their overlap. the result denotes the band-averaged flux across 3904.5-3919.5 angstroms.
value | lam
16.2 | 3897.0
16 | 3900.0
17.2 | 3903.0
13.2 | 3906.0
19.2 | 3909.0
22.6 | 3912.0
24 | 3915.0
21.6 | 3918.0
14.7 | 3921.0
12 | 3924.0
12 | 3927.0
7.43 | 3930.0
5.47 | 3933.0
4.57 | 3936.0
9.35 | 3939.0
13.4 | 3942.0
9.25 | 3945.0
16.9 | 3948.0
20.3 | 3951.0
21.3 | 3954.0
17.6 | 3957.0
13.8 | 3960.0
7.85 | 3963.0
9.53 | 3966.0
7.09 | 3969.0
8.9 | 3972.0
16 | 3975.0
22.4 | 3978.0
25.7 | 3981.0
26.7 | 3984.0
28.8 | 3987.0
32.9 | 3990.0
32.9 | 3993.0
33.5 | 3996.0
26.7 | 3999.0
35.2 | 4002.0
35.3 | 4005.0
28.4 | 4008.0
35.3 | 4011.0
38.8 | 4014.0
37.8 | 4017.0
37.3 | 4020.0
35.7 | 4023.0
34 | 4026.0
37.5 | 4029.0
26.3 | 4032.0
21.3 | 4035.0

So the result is 20.1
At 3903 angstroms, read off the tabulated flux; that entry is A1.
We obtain 17.2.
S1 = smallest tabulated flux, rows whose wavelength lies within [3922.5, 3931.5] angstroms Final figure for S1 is 7.43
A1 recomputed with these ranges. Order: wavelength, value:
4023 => 35.7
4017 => 37.8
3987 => 28.8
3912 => 22.6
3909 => 19.2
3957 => 17.6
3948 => 16.9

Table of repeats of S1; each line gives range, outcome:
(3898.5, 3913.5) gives 13.2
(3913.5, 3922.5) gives 14.7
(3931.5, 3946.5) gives 4.57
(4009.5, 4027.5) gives 34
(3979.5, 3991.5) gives 25.7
